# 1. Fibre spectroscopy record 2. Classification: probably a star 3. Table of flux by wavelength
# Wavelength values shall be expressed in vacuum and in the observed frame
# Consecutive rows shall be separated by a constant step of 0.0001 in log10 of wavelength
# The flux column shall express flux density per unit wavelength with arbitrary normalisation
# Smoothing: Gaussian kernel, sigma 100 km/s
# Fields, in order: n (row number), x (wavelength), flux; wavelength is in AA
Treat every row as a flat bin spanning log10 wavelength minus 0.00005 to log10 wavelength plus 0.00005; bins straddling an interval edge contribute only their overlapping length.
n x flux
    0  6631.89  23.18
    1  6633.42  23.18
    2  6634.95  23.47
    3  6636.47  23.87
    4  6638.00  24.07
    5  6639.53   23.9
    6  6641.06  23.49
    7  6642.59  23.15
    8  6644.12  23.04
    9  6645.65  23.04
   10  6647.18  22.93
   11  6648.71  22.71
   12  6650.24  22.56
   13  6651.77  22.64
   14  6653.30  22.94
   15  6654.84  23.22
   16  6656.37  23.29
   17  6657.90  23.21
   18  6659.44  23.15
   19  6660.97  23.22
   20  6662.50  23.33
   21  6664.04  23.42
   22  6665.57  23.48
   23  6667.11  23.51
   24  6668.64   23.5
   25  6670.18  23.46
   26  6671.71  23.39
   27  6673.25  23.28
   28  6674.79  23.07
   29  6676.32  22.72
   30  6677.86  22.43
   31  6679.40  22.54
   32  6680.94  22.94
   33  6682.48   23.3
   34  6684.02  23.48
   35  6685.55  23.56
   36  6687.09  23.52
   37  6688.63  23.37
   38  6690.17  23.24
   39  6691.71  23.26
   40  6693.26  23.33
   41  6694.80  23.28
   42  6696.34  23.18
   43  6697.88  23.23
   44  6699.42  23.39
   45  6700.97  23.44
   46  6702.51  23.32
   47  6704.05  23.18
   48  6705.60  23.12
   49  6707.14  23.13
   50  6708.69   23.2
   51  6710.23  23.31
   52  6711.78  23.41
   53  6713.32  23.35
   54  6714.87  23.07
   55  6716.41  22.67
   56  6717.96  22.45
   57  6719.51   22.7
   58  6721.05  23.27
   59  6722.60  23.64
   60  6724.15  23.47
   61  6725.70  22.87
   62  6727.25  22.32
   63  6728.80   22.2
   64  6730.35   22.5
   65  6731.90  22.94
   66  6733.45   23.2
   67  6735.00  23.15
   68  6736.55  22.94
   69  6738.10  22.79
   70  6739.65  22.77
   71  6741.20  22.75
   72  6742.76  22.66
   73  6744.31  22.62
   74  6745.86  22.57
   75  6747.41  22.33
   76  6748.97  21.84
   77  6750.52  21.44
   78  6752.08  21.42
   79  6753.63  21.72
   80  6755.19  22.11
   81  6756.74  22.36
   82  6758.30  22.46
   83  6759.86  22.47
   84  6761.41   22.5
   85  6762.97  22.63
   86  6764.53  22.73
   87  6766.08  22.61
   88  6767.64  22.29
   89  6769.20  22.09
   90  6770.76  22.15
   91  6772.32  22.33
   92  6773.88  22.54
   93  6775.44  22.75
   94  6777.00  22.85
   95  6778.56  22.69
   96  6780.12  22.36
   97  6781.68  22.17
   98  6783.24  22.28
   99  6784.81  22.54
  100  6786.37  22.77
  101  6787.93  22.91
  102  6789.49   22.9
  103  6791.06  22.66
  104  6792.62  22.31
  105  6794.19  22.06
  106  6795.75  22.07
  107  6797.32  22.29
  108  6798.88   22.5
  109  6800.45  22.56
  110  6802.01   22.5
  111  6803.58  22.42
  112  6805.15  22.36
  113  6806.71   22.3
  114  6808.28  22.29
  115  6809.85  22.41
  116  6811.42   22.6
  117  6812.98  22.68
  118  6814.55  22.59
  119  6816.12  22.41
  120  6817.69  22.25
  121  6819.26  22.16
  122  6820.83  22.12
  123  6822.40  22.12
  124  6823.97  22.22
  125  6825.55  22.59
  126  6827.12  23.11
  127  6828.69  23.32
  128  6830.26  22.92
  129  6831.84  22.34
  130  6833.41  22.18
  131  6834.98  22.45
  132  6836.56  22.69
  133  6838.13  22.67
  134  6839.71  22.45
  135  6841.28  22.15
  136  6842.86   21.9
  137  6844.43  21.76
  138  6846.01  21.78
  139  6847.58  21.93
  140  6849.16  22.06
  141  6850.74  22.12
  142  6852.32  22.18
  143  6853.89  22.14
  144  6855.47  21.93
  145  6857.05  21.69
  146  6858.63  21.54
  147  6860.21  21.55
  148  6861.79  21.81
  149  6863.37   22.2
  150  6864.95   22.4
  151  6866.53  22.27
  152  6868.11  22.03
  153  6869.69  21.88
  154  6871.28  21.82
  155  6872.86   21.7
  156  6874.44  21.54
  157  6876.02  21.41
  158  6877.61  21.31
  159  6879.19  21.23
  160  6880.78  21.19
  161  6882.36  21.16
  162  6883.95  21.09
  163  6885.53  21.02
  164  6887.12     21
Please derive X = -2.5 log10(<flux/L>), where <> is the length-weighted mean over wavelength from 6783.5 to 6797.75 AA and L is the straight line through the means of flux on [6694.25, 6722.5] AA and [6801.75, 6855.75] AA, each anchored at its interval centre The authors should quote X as 0.01 mag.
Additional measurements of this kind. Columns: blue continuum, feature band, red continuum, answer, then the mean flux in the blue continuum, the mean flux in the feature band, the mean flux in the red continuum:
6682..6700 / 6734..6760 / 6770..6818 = 0.02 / 23.4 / 22.4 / 22.5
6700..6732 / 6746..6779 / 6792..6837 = 0.02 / 23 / 22.3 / 22.4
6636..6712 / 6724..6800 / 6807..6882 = 0.01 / 23.2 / 22.5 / 22.1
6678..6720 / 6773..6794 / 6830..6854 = 0.00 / 23.2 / 22.6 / 22.2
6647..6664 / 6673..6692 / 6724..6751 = -0.01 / 23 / 23.1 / 22.6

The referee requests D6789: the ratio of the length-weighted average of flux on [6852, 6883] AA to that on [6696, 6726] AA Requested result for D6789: 0.94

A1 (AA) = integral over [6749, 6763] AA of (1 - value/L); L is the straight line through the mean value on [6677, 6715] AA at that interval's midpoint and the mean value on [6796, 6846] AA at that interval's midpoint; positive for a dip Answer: 0.5 AA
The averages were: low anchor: 23.2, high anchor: 22.4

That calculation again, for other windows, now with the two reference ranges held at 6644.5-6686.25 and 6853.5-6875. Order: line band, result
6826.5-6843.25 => -0.4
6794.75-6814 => -0.1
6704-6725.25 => -0.3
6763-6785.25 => 0.0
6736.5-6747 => 0.0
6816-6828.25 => -0.1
